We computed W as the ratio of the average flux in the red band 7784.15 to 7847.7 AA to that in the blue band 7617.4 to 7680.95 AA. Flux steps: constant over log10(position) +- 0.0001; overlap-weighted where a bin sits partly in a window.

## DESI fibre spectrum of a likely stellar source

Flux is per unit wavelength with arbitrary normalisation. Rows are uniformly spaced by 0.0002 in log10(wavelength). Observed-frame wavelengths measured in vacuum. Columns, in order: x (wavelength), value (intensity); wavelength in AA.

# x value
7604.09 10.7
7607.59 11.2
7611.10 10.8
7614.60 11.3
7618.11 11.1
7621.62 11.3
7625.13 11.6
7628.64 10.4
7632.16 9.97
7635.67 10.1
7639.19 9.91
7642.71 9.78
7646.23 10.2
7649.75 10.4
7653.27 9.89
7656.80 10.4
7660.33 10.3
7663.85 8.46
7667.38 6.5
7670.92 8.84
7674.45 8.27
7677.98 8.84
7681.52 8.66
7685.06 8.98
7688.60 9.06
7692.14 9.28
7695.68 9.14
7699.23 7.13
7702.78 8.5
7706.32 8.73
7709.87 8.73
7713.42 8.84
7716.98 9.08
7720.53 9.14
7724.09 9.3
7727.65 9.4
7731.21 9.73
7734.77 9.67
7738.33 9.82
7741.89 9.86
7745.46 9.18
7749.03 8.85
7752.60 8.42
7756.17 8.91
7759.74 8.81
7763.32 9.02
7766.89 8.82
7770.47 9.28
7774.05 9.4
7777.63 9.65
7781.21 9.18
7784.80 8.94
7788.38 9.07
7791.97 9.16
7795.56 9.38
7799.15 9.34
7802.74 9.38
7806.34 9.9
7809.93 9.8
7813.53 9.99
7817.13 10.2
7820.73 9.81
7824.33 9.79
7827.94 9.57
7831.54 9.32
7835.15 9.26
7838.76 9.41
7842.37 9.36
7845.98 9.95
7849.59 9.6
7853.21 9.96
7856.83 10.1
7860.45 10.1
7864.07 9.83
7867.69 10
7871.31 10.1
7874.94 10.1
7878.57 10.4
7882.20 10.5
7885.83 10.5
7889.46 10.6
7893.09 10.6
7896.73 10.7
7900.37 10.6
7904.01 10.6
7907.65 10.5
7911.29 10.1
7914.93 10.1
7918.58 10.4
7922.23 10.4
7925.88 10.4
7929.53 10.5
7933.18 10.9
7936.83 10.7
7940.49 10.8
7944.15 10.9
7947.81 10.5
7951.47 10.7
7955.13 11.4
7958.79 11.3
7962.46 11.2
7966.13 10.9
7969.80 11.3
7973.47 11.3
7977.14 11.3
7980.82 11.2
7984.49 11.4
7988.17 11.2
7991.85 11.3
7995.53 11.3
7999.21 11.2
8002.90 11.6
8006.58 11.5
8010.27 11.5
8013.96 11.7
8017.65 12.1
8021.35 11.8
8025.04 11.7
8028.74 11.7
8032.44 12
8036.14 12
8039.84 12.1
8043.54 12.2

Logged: 1.0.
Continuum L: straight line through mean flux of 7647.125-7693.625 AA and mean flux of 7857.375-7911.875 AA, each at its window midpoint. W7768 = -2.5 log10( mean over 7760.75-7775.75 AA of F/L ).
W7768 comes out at 0.064 mag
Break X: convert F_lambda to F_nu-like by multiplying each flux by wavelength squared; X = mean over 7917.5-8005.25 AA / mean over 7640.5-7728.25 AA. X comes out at 1.31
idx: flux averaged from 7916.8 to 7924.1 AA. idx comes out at 10.4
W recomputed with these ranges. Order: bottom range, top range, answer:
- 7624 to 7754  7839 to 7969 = 1.13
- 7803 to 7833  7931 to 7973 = 1.12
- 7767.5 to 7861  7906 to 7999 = 1.14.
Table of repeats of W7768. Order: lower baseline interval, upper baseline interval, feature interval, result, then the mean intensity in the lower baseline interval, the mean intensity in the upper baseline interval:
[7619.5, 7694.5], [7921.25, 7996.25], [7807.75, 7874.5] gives 0.07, 9.58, 11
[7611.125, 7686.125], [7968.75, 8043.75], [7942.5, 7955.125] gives 0.05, 9.8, 11.6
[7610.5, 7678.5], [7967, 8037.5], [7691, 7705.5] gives 0.19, 9.92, 11.5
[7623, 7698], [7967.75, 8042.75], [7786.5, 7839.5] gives 0.09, 9.47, 11.6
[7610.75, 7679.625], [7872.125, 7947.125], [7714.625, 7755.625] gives 0.09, 9.9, 10.5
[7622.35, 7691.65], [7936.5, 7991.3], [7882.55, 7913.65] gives 0.02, 9.52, 11.1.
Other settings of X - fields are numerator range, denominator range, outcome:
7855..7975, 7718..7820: 1.17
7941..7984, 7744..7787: 1.29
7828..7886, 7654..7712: 1.18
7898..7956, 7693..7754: 1.23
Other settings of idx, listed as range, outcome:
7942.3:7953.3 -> 10.7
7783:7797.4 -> 9.14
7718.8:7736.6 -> 9.45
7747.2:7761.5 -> 8.75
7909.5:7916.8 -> 10.1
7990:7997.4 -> 11.3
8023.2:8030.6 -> 11.7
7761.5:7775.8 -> 9.13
